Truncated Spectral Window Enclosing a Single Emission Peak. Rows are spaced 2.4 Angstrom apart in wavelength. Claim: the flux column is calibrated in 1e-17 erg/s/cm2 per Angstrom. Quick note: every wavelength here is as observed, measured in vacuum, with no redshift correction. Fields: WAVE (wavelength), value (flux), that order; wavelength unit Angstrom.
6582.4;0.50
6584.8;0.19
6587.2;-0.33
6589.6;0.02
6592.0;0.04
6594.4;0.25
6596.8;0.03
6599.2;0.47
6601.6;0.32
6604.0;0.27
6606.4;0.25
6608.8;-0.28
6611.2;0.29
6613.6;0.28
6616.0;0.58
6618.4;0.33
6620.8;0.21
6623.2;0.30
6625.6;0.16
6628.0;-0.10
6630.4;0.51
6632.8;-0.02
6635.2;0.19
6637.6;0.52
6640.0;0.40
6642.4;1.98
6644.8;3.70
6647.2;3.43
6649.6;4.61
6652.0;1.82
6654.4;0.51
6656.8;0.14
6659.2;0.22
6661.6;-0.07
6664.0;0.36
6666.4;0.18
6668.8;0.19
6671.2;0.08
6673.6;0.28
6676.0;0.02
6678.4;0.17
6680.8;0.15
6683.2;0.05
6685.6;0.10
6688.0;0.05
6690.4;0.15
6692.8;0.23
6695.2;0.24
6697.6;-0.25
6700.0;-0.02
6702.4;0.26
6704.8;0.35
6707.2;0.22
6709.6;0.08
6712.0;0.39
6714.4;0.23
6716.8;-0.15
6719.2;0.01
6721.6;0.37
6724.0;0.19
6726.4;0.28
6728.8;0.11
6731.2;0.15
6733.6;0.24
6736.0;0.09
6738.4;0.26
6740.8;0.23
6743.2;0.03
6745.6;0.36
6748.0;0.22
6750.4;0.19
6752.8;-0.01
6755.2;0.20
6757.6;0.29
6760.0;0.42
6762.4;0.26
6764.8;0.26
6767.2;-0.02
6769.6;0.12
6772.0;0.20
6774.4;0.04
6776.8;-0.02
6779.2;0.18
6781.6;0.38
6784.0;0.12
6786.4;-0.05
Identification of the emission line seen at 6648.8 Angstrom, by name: [O II] 3727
